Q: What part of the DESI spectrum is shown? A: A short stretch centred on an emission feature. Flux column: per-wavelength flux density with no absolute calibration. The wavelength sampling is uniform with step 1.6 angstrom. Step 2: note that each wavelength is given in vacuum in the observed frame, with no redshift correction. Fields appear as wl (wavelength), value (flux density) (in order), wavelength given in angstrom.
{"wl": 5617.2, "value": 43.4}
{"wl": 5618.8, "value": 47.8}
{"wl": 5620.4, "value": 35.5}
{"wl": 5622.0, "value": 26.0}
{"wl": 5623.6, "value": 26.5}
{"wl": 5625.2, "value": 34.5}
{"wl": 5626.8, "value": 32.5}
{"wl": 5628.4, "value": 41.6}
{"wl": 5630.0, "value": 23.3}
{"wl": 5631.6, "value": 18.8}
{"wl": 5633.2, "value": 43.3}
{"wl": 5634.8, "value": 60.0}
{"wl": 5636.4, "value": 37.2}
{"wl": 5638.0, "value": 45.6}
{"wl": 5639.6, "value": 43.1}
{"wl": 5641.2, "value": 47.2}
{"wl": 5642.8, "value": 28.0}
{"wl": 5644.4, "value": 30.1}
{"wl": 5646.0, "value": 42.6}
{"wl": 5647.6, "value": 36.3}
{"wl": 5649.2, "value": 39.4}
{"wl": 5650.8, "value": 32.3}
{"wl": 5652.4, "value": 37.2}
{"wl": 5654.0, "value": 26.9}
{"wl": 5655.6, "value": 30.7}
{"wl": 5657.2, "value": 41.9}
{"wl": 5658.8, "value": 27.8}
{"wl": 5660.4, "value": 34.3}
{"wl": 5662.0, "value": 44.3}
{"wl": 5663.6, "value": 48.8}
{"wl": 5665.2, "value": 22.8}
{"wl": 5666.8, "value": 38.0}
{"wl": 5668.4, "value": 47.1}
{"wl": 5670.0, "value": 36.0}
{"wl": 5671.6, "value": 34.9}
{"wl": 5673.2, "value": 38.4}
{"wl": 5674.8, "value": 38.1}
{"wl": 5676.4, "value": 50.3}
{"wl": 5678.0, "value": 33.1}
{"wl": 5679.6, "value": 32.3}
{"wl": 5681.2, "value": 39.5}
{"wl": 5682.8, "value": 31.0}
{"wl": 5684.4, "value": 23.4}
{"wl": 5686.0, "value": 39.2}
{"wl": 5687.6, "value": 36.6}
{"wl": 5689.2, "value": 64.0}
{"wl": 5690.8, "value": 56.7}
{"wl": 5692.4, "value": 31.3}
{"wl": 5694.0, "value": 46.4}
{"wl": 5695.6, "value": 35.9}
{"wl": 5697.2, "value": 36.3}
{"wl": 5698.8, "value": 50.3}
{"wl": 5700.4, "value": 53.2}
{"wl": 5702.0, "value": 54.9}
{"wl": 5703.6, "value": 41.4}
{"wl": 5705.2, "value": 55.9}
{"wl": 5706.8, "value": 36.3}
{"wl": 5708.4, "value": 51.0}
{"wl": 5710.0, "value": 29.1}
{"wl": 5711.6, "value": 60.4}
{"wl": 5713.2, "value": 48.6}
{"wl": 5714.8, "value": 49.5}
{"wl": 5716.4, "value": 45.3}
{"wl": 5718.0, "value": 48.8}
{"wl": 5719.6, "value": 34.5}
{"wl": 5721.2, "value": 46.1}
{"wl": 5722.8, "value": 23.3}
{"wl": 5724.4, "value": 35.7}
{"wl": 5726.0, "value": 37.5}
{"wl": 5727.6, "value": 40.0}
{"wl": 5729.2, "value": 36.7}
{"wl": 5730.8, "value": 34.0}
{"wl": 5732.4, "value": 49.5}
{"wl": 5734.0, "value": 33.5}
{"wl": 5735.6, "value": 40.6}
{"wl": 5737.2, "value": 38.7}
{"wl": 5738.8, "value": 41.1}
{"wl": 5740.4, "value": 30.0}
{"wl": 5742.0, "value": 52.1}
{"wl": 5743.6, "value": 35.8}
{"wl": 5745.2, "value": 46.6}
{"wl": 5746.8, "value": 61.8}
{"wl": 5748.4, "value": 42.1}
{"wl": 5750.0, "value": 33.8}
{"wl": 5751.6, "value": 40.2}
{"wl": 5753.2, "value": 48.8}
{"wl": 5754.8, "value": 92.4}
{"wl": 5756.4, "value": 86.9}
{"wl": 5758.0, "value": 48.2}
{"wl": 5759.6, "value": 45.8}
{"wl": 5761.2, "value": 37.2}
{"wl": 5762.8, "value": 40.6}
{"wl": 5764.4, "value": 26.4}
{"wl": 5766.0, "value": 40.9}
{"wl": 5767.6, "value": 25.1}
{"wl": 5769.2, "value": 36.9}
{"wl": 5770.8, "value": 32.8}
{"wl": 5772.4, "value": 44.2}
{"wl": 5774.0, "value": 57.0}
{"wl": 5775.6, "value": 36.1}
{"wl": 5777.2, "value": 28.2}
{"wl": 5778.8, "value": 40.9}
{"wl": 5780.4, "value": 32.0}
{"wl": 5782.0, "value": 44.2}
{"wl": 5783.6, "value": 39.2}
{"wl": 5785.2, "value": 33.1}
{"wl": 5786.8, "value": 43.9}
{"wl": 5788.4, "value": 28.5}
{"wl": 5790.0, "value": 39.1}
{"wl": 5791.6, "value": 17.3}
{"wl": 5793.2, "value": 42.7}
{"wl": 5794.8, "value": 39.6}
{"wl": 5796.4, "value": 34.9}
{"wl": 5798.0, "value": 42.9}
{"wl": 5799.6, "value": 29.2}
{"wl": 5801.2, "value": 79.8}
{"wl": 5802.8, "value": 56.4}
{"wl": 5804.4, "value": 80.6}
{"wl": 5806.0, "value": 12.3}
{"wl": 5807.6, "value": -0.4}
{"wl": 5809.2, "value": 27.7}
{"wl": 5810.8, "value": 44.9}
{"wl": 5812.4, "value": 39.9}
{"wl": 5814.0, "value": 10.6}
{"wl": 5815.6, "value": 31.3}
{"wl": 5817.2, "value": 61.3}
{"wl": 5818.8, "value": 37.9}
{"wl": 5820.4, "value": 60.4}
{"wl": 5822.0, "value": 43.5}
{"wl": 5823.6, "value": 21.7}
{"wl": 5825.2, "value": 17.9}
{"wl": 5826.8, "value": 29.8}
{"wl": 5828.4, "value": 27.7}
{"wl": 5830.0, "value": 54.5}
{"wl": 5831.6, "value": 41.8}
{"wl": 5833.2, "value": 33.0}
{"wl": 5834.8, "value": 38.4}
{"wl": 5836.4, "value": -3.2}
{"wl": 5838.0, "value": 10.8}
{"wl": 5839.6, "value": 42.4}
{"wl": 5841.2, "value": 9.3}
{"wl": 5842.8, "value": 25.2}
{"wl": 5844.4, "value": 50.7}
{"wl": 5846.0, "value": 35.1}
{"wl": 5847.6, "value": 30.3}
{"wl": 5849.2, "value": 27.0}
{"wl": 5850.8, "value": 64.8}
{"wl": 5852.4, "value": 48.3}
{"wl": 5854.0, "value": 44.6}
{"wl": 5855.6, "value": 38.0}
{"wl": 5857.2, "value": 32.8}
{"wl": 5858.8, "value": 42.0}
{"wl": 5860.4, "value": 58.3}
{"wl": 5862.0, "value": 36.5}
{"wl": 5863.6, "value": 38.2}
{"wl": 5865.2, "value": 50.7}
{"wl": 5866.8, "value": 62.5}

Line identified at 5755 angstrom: [O III] 5007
